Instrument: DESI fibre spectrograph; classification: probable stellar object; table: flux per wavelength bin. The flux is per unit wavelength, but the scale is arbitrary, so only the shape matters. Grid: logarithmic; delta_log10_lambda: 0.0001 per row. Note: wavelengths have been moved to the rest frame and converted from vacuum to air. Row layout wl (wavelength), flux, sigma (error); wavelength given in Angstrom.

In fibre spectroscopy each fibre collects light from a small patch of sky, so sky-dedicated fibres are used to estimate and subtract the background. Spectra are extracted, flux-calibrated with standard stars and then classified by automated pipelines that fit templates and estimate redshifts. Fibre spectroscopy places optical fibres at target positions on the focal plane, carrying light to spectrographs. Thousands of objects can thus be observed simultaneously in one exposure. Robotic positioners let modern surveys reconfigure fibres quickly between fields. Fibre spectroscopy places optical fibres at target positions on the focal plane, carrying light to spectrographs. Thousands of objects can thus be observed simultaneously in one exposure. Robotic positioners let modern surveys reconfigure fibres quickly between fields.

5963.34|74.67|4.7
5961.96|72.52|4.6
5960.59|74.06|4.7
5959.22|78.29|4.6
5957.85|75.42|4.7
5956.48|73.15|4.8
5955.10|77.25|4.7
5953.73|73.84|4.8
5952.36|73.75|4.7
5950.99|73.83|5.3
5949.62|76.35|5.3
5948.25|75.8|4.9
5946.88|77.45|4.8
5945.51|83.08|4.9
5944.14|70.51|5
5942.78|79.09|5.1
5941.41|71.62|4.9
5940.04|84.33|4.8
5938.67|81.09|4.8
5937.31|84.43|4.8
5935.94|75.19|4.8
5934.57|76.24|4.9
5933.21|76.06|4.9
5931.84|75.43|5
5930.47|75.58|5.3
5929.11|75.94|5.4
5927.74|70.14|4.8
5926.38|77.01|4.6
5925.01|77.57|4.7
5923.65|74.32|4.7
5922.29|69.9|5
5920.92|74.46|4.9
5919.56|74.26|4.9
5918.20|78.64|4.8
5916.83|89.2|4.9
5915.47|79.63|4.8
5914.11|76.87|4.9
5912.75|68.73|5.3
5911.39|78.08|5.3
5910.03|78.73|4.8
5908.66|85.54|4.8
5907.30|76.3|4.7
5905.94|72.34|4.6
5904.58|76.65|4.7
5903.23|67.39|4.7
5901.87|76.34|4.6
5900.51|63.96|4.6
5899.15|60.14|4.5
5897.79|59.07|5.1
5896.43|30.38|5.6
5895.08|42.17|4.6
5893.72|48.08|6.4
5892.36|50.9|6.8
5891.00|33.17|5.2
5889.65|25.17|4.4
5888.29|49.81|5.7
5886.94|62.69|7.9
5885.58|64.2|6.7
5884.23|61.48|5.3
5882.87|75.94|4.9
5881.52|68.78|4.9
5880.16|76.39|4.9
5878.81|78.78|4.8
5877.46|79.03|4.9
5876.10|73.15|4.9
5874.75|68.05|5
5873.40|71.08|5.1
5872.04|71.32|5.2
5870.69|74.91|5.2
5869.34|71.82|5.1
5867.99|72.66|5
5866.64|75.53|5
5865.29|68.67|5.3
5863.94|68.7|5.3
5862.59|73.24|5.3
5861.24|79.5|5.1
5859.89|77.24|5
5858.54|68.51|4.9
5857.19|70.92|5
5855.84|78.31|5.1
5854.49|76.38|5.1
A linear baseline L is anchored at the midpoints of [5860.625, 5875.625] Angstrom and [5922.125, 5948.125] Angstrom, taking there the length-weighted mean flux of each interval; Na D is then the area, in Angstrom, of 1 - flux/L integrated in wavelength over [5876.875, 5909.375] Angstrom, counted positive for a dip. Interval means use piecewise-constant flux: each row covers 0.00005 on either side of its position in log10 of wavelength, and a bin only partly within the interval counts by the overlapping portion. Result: 5.33 Angstrom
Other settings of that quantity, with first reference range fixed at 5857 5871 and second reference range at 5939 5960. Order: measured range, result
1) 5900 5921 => -0.4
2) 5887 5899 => 4.8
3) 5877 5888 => 0.5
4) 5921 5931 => 0.1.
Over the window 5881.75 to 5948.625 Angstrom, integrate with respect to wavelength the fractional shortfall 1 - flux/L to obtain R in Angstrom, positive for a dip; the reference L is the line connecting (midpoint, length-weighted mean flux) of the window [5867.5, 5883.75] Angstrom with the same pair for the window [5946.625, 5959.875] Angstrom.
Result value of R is 4.4 Angstrom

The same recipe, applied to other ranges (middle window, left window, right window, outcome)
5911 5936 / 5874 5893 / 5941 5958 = -2.06 Angstrom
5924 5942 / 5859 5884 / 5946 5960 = -0.46 Angstrom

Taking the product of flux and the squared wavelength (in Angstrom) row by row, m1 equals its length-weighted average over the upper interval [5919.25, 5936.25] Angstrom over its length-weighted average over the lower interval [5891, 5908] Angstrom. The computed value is 1.27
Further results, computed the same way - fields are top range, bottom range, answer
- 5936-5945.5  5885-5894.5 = 1.69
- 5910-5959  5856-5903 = 1.21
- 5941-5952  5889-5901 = 1.69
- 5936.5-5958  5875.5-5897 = 1.37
